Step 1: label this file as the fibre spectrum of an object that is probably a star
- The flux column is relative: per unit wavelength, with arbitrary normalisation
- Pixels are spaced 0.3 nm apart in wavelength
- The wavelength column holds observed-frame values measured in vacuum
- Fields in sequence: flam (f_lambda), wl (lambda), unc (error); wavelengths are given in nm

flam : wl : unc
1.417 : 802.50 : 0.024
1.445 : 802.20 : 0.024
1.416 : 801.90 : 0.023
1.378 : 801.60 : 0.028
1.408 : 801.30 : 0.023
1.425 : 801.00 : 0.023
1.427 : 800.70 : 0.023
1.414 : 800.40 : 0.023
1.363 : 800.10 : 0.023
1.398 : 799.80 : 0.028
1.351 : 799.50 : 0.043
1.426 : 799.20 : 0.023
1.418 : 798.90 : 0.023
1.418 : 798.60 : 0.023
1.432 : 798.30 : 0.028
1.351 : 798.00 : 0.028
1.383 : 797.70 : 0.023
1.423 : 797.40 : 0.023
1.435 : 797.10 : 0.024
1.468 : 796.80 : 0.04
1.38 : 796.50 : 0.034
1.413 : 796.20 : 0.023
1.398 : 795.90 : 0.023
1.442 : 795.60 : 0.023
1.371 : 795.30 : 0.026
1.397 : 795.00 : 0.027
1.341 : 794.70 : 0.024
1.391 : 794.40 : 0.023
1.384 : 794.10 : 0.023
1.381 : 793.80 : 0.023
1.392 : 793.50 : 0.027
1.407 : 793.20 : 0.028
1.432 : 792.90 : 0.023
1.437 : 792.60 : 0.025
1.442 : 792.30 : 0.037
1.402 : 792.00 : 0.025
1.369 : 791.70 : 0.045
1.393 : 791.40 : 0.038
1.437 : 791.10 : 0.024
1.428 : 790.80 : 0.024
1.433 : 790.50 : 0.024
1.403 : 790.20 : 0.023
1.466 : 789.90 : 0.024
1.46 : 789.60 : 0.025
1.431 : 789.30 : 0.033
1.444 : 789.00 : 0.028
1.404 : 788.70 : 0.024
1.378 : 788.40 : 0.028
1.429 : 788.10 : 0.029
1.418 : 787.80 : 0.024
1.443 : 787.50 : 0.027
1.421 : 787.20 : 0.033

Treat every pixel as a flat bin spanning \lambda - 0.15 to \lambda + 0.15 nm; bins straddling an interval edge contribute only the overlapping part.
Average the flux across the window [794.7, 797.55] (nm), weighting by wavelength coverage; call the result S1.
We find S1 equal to 1.41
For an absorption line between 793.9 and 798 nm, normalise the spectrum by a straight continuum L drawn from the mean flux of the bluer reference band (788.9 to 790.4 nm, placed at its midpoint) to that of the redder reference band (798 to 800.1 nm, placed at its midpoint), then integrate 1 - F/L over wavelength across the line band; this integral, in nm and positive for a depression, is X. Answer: 0.04 nm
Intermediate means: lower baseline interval 1.44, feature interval 1.4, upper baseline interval 1.4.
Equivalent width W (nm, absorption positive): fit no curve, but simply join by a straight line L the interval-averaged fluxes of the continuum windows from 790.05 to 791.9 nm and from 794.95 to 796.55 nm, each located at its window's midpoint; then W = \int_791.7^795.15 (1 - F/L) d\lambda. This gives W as 0.02 nm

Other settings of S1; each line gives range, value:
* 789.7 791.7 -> 1.42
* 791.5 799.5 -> 1.4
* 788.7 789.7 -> 1.44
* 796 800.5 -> 1.4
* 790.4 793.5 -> 1.42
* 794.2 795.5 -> 1.38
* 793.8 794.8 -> 1.37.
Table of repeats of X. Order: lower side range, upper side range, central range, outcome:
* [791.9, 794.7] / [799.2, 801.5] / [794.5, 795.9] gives 0.014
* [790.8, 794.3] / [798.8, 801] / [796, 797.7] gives -0.019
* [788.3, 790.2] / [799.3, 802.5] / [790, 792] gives 0.020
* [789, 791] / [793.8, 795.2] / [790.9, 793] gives -0.006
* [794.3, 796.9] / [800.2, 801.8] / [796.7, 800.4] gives -0.001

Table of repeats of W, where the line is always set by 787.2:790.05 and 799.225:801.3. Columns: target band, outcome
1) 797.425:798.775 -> 0.006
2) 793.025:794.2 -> 0.020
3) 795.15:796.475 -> 0.007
